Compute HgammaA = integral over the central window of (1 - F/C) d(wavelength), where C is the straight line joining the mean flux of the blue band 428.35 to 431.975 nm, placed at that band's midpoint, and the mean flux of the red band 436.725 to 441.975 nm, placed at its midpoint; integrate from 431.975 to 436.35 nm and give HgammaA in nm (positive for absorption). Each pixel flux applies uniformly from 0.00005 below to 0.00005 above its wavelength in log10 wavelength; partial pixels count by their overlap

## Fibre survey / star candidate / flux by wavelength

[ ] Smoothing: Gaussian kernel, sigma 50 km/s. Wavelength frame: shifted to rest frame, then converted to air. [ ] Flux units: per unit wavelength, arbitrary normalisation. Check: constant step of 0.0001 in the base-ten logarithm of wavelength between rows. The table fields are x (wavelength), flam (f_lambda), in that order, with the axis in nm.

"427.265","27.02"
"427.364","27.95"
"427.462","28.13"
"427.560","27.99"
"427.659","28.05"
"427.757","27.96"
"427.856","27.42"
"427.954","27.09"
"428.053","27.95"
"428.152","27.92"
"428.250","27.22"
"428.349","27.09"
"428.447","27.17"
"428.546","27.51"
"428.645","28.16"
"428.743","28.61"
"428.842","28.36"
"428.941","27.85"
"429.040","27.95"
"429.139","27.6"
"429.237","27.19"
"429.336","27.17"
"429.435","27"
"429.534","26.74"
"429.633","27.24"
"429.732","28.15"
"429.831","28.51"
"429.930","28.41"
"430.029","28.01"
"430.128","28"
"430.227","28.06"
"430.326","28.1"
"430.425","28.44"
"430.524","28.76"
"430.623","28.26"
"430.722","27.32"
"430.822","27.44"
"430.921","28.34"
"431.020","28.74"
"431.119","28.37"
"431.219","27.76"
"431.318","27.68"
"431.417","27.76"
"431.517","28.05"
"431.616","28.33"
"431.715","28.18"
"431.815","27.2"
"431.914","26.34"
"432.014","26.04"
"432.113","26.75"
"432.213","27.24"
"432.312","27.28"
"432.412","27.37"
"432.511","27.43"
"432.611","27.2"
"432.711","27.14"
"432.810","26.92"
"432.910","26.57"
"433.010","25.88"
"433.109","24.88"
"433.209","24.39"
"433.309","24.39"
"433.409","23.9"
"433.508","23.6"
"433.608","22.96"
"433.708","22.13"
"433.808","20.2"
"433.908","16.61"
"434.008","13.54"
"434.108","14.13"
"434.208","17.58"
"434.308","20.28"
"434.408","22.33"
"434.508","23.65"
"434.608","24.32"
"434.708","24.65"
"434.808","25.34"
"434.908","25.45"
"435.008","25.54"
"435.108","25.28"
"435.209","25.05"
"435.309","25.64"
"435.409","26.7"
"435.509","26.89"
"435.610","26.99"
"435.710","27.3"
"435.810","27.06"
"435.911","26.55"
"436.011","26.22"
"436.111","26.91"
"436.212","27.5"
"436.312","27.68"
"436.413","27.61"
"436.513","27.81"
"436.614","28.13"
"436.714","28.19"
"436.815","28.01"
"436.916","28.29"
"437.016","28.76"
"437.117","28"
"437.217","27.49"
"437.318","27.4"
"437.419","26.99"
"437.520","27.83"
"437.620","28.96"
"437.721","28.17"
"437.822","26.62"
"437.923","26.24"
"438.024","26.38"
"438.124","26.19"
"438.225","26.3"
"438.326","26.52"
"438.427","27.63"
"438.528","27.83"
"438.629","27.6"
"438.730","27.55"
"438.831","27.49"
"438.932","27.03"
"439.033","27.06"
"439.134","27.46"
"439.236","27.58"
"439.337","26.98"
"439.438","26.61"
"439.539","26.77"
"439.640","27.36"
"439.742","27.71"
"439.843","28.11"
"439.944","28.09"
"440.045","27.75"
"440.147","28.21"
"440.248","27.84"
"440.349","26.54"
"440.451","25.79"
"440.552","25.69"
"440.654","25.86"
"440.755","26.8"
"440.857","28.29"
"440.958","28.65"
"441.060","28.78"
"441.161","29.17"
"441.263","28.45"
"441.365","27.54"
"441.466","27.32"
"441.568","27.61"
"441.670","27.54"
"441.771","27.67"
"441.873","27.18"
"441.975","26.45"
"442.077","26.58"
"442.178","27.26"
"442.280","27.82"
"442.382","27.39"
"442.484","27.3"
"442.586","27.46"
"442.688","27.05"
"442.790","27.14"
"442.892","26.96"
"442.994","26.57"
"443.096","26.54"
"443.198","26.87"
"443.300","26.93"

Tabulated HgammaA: 0.490 nm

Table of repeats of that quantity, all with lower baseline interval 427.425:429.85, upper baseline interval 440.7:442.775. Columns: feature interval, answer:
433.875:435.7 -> 0.31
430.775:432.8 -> 0.01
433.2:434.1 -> 0.22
